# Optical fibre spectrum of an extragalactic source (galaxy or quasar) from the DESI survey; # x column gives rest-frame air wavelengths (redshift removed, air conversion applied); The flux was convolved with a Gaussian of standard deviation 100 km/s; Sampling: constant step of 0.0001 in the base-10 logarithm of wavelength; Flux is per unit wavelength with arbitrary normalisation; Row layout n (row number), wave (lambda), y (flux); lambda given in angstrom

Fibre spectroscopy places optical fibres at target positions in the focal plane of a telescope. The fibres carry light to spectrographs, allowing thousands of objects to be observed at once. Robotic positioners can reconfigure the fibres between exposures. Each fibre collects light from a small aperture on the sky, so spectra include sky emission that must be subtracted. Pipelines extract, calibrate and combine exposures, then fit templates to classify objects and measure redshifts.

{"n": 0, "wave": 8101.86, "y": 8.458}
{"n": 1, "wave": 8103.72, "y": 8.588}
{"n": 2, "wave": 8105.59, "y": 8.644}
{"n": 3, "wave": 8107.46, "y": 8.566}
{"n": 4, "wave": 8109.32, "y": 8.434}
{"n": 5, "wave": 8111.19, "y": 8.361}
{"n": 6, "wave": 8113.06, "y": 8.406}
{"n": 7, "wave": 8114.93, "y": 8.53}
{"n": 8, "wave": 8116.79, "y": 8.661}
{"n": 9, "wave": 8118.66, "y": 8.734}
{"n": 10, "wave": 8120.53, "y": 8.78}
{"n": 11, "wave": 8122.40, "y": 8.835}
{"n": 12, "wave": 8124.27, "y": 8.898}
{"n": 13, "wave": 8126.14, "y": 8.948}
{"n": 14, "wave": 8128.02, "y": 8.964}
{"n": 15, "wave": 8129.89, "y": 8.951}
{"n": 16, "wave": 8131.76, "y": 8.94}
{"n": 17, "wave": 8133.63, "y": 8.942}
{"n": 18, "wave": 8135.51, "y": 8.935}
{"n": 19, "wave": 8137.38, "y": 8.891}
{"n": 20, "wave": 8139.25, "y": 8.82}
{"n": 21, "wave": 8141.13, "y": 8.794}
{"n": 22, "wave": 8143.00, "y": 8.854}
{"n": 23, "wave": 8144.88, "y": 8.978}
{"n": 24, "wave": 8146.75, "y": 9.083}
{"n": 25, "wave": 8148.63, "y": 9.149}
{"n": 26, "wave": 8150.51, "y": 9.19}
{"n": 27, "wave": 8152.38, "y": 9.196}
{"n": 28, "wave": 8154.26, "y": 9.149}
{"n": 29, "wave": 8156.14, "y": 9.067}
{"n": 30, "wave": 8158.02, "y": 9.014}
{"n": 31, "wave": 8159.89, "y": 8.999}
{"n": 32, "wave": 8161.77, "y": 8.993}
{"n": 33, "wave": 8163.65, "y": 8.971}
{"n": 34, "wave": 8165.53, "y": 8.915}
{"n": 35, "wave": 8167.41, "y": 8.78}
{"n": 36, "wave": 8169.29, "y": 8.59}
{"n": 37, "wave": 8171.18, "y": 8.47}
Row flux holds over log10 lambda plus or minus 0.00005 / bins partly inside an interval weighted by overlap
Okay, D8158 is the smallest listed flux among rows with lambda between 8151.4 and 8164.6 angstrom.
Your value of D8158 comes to 8.971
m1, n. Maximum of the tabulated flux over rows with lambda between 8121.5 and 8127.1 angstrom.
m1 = 8.948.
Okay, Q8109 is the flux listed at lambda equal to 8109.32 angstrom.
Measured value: 8.434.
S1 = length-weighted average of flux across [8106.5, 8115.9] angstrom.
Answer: 8.47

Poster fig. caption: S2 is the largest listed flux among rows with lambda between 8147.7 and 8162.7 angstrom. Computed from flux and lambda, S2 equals 9.196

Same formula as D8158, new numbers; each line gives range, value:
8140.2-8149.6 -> 8.794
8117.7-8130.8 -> 8.734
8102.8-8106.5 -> 8.588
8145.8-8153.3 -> 9.083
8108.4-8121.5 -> 8.361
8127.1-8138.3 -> 8.891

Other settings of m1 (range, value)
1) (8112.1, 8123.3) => 8.835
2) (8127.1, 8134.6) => 8.964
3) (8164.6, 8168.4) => 8.915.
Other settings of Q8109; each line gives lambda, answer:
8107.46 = 8.566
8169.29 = 8.59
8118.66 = 8.734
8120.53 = 8.78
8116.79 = 8.661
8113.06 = 8.406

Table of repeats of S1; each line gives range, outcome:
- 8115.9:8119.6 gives 8.7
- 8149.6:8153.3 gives 9.21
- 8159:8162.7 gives 8.99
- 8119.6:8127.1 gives 8.86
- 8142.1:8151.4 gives 9.04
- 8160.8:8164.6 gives 8.98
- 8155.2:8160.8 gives 9.04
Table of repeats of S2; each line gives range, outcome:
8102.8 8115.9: 8.644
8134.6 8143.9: 8.935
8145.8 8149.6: 9.149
